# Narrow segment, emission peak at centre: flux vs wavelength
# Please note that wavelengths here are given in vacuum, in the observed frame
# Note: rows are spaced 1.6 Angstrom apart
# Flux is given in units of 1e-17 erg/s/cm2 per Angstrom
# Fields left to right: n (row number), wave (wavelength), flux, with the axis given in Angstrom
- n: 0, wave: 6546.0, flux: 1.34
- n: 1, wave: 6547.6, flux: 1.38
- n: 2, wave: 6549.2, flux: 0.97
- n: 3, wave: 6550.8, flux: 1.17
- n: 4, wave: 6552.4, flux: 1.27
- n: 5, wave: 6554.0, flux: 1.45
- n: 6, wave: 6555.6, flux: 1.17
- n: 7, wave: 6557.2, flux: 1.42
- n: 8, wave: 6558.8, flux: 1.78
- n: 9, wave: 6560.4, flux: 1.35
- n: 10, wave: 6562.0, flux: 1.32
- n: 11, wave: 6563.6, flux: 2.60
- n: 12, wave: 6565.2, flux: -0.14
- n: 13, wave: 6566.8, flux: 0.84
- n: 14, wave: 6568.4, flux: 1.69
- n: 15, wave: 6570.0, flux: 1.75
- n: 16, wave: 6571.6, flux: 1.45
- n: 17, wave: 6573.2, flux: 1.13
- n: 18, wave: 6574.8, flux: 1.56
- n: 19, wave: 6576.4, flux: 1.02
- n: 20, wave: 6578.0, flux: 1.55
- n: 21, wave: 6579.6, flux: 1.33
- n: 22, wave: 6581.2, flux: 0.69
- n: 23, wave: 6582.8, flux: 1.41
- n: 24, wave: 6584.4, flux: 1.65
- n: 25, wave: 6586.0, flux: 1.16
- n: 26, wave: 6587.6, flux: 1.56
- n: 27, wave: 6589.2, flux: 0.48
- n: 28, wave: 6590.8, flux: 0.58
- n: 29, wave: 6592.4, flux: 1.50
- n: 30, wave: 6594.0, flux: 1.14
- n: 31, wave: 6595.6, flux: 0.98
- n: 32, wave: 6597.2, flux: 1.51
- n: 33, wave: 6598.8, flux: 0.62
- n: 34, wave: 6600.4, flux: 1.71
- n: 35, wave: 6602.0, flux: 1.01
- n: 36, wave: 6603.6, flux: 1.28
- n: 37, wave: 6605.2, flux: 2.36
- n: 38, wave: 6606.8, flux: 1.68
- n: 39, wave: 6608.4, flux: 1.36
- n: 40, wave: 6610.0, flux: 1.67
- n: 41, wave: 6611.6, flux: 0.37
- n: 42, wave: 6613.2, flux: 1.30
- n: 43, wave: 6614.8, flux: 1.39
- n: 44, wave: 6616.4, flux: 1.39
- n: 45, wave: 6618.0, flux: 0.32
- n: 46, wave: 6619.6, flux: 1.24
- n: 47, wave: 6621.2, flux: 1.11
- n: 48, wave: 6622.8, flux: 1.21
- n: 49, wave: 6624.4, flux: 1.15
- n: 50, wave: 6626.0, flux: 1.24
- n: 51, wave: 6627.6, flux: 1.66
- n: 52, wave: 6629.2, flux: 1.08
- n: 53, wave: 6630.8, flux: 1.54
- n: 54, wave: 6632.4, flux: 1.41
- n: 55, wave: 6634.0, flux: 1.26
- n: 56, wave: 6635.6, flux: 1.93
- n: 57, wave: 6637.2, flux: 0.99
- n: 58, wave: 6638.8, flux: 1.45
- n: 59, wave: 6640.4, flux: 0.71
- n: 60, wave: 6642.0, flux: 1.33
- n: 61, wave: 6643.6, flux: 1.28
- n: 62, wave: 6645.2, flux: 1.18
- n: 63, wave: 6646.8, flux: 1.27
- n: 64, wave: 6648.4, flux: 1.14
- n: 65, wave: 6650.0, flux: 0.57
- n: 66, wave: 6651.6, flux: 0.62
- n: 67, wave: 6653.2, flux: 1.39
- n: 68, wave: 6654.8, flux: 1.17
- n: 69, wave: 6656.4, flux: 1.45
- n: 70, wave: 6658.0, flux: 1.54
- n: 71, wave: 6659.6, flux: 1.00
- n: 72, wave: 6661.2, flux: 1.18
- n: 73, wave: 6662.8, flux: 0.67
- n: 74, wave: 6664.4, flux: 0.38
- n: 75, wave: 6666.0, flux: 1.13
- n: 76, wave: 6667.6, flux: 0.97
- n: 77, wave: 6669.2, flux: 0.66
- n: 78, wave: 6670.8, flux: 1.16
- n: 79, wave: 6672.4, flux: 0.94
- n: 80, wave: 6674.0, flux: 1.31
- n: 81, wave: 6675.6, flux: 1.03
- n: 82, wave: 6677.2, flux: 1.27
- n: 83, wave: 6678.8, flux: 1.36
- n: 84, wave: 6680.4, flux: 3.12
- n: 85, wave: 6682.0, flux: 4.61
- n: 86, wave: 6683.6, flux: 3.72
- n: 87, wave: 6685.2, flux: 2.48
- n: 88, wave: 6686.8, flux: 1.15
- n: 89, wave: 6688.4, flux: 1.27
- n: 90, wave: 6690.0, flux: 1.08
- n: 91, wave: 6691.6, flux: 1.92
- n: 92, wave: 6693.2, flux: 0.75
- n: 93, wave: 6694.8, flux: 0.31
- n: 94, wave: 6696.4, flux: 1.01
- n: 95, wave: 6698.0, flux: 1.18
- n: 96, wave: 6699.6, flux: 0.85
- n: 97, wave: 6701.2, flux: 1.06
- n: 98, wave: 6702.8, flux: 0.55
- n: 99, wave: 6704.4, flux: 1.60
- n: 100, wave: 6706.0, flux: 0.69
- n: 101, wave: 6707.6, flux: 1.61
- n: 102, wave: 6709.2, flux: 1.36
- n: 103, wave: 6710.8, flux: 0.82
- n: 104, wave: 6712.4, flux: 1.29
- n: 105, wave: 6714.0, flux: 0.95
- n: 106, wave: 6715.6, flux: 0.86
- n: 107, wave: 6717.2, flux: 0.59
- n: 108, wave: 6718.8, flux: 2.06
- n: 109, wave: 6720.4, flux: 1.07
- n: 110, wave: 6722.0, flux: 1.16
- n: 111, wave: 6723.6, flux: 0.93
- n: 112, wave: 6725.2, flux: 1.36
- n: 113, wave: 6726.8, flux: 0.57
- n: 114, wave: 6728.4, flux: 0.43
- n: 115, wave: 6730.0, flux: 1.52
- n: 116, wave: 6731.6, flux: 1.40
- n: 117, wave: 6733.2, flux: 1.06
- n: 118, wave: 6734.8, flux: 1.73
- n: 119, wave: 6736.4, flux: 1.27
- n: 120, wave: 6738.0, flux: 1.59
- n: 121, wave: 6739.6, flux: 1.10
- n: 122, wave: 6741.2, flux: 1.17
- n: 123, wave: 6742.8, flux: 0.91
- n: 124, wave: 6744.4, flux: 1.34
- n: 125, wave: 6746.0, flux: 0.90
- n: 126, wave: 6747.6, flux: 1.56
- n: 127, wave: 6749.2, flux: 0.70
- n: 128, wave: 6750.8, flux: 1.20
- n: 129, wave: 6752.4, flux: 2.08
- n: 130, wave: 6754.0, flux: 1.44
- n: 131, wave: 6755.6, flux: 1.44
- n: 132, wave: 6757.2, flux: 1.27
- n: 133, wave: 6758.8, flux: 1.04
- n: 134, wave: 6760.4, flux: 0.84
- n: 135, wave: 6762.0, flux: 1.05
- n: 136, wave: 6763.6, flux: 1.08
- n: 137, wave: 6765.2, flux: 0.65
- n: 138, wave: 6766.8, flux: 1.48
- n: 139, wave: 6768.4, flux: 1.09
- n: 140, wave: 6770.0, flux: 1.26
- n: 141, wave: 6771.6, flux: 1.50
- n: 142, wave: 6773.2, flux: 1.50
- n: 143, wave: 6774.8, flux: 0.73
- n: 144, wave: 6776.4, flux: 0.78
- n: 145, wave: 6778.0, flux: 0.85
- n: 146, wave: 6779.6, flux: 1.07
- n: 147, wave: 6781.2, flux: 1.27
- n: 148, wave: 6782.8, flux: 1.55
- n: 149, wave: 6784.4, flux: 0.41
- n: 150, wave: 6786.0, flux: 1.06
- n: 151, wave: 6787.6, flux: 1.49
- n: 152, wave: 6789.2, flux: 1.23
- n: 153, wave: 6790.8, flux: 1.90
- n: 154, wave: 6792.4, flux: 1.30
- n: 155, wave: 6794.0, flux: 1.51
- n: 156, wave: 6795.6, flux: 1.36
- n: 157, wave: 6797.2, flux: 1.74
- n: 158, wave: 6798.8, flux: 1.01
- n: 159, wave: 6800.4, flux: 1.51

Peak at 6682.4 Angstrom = H-beta 4861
